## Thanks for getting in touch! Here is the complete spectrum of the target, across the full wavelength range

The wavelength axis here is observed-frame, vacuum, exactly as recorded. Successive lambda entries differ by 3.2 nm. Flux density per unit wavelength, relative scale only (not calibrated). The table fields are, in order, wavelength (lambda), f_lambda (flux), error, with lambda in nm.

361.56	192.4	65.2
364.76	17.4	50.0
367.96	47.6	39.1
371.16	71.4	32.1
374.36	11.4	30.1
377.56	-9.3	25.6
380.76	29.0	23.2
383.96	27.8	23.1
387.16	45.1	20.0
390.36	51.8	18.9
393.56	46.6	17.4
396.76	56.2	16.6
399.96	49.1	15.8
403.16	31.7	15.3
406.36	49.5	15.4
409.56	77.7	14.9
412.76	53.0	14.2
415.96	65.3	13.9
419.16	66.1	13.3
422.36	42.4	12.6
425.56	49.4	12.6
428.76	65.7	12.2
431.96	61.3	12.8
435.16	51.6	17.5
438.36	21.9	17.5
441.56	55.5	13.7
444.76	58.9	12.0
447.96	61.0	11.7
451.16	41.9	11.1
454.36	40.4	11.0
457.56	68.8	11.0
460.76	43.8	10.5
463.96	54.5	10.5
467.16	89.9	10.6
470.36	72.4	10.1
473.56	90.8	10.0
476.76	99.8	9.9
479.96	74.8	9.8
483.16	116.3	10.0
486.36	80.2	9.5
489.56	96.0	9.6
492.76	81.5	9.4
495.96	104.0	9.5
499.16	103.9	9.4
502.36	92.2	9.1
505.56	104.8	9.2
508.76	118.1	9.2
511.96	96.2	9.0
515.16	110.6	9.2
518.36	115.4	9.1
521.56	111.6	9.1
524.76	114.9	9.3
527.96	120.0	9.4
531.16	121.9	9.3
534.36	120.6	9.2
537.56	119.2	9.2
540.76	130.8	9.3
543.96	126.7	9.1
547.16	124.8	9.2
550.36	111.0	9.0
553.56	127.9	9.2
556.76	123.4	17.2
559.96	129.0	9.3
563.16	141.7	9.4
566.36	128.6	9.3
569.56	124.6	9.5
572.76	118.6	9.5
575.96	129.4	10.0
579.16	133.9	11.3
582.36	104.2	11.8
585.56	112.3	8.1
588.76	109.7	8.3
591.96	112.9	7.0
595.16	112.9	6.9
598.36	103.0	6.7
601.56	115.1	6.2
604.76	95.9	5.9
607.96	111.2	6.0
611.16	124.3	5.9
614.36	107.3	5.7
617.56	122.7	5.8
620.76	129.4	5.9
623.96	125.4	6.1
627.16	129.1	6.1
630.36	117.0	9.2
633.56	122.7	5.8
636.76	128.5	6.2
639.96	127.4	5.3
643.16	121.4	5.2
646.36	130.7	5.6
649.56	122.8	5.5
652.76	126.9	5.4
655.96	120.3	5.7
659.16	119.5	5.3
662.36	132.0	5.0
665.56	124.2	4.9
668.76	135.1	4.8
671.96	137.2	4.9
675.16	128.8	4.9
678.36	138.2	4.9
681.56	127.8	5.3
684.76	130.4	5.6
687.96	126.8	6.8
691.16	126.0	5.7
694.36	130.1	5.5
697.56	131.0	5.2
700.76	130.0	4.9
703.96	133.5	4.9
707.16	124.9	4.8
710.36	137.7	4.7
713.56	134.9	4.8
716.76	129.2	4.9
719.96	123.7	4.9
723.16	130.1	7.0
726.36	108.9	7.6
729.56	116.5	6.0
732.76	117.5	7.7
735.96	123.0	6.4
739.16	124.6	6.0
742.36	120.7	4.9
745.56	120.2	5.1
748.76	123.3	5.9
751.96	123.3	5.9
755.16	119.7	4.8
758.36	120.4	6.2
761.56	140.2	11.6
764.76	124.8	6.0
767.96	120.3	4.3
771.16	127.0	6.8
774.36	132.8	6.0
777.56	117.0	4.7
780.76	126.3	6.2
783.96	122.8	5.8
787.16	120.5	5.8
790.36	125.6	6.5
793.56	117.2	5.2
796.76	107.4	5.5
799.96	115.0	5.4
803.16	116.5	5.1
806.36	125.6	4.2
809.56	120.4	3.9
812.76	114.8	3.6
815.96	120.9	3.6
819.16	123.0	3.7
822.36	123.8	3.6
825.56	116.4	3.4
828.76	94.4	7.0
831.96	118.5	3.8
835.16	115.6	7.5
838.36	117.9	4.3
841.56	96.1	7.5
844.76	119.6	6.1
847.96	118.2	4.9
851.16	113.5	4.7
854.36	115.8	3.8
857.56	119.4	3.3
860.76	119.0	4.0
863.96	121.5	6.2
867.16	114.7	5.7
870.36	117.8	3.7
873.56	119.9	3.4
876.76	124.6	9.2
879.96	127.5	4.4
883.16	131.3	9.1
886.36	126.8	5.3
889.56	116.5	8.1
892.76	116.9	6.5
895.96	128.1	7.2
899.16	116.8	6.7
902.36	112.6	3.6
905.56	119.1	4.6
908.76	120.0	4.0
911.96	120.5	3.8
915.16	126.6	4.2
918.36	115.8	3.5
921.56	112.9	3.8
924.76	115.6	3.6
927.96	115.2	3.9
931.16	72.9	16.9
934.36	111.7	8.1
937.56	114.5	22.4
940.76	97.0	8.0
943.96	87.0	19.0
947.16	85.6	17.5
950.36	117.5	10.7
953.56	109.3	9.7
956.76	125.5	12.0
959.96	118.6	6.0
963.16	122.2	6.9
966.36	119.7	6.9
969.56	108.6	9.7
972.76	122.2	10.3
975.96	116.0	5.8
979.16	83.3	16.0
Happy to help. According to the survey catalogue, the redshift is 0.17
